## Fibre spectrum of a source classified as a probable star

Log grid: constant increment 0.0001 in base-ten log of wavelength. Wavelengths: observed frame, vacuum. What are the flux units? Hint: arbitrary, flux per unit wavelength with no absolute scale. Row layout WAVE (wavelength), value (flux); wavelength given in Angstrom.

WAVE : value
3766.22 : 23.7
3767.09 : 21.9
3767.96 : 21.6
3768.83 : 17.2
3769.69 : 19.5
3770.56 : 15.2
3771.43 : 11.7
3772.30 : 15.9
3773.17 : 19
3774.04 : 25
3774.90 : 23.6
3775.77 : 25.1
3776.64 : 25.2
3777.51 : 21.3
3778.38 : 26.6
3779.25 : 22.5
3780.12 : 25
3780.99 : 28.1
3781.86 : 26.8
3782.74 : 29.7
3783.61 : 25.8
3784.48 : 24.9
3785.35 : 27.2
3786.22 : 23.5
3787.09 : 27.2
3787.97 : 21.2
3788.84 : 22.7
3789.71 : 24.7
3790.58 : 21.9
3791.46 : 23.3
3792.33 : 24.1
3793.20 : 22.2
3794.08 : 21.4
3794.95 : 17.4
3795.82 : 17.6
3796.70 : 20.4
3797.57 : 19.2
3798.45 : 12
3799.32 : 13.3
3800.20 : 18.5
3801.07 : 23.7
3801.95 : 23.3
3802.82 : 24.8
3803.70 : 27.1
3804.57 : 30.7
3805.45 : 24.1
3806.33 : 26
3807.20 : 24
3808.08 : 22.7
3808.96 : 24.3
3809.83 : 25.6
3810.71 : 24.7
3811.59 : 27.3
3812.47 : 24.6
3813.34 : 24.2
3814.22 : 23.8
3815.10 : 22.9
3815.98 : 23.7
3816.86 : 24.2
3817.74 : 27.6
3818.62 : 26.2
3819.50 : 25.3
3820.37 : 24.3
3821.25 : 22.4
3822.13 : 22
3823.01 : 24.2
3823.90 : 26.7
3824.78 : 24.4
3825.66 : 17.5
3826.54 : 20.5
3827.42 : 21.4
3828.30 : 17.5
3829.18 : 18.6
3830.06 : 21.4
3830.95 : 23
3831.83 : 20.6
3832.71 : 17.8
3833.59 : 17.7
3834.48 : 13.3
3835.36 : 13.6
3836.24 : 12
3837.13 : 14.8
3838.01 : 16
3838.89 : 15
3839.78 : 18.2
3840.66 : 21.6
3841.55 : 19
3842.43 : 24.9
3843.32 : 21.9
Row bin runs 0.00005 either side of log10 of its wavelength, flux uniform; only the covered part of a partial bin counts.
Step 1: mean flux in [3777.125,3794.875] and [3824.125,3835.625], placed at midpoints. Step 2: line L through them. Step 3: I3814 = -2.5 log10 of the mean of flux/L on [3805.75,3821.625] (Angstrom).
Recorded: -0.168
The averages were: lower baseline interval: 24.4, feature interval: 24.7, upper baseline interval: 19.3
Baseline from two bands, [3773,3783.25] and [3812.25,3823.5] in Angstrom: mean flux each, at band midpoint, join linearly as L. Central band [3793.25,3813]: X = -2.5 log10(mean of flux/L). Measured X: 0.098 mag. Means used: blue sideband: 25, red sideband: 24.3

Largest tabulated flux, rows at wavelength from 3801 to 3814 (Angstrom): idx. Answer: 30.7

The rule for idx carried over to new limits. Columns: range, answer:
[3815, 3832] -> 27.6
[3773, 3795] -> 29.7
